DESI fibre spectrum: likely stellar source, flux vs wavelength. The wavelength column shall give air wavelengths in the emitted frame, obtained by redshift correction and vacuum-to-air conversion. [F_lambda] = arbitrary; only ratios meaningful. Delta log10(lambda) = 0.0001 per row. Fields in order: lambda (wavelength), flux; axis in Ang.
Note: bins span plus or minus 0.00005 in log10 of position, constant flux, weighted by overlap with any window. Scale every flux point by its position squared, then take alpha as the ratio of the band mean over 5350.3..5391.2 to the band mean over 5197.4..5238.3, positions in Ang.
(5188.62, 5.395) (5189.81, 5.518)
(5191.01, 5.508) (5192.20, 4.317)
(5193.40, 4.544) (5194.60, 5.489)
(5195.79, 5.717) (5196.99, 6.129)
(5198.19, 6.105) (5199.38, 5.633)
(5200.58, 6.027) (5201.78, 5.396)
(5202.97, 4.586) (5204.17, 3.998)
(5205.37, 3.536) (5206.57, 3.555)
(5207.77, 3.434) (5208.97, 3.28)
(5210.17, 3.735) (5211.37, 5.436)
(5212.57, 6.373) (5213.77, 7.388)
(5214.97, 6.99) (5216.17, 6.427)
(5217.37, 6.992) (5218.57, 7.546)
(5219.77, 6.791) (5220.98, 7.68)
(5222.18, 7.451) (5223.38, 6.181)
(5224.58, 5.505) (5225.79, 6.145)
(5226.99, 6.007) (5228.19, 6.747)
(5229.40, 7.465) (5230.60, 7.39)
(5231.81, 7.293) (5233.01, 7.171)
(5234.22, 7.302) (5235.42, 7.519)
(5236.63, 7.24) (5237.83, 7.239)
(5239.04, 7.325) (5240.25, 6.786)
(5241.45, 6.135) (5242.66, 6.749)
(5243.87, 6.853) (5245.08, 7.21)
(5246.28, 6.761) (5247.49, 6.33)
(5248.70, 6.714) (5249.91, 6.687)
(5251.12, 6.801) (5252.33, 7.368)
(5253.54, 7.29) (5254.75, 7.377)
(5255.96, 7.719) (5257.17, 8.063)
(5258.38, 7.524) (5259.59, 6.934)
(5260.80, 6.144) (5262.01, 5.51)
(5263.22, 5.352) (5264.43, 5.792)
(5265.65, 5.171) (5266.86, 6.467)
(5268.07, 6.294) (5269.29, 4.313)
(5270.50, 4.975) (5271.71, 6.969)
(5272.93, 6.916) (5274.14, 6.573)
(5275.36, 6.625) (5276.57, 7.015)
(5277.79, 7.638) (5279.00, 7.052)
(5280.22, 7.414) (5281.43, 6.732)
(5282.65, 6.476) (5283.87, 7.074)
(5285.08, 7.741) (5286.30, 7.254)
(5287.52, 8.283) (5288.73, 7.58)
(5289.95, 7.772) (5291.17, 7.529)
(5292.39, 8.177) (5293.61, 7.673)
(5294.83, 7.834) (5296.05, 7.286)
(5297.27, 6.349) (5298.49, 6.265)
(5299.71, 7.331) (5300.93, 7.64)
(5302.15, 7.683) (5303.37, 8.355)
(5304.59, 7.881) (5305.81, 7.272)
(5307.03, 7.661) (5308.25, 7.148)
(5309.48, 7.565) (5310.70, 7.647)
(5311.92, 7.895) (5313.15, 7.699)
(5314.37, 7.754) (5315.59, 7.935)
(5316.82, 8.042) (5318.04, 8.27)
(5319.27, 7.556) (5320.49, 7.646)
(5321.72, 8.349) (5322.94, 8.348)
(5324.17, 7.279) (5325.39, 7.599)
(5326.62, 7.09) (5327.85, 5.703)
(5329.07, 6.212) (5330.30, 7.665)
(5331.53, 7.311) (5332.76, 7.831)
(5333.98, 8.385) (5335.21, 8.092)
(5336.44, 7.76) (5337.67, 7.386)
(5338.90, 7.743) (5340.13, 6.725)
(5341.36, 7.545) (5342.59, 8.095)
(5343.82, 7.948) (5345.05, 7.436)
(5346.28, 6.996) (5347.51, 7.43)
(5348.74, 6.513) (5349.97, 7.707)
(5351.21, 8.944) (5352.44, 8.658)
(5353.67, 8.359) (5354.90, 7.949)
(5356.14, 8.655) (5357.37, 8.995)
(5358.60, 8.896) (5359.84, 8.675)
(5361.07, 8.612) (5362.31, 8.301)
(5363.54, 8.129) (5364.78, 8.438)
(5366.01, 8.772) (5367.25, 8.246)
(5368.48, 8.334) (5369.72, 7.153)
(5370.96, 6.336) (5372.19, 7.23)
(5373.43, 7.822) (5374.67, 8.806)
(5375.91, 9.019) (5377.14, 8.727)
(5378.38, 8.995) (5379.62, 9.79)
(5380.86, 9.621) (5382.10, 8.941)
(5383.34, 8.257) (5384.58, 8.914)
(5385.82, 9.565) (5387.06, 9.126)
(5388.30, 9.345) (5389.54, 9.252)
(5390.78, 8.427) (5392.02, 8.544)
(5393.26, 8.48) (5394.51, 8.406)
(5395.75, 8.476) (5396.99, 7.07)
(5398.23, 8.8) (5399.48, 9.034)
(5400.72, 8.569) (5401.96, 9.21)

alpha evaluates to 1.5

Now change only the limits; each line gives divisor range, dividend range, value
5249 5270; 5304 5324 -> 1.22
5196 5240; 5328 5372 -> 1.35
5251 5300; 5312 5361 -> 1.16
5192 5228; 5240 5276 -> 1.18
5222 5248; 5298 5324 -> 1.16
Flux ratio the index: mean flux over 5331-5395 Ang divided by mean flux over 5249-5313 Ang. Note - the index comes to 1.17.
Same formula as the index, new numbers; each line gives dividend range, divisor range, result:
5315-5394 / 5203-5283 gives 1.26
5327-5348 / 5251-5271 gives 1.16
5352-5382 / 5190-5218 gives 1.61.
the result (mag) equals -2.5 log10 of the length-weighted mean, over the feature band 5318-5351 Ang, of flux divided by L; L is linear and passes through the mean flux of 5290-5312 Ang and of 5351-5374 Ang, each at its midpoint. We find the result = 0.05 mag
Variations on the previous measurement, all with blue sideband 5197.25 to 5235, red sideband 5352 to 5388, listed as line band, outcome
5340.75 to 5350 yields 0.09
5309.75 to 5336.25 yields 0.02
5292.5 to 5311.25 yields -0.01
